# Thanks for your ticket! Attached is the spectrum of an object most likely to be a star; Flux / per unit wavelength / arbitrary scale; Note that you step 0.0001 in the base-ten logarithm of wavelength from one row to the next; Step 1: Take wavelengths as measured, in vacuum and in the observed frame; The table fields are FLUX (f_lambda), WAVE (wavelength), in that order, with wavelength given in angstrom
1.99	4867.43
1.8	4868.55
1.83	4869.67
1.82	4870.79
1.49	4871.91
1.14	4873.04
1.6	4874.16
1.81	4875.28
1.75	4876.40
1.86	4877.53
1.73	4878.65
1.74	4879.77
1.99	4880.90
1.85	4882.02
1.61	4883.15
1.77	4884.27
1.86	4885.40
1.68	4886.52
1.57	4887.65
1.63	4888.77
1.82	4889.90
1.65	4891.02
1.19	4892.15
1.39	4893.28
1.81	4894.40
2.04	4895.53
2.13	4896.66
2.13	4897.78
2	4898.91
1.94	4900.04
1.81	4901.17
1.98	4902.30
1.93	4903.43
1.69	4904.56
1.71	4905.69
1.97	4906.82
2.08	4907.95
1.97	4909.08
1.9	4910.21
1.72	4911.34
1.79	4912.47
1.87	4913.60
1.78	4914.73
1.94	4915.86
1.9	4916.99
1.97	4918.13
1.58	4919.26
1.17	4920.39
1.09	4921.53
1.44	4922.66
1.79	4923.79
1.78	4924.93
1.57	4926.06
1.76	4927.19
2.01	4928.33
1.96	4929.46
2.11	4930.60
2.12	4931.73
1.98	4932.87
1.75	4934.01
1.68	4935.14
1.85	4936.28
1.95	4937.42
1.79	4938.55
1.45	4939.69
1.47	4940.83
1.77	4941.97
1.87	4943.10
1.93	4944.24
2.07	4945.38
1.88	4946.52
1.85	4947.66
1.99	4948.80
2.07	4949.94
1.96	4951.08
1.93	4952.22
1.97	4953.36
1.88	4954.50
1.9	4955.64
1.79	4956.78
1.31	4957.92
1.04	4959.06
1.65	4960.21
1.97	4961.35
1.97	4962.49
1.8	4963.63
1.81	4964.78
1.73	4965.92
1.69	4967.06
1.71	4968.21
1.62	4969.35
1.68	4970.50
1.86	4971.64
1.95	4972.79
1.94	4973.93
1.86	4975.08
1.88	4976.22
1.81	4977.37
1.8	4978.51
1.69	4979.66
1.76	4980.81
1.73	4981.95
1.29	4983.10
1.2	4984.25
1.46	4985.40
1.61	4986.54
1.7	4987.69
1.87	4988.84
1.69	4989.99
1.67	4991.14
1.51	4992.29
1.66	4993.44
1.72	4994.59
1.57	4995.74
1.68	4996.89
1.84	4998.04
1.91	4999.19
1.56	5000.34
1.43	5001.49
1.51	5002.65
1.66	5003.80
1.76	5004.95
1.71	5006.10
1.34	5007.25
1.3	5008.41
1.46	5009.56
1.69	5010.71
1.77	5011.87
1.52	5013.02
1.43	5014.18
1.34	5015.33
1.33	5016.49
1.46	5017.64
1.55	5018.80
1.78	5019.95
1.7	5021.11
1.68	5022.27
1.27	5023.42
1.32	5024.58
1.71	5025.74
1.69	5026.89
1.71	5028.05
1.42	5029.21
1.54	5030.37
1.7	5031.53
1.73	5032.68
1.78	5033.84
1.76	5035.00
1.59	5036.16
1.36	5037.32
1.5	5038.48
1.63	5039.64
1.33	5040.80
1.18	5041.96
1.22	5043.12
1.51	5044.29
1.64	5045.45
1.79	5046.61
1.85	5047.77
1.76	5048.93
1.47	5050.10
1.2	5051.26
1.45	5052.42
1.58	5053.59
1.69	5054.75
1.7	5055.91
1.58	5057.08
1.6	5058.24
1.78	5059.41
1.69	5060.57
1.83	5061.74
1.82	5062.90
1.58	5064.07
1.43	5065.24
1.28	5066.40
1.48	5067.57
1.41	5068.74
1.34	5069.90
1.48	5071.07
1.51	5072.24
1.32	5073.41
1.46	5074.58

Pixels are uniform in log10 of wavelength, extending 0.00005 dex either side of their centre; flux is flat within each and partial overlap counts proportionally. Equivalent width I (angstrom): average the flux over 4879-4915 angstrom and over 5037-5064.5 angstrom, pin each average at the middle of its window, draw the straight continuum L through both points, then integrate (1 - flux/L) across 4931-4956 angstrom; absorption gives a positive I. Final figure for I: -1.9 angstrom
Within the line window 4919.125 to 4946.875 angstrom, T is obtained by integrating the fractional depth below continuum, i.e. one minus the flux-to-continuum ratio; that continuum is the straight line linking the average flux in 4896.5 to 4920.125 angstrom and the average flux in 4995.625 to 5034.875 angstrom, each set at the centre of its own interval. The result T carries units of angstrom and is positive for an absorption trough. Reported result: 0.88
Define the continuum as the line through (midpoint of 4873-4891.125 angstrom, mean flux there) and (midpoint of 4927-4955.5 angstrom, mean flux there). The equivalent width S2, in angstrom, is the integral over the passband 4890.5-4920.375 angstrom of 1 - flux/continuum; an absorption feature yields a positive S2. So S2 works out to -0.7 angstrom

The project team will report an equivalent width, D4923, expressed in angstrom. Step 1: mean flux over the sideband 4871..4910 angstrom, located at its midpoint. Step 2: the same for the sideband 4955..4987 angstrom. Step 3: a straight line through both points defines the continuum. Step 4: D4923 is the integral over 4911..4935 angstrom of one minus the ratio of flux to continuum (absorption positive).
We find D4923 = -0.3 angstrom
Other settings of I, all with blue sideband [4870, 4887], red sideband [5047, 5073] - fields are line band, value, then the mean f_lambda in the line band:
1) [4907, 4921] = -1.0 angstrom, 1.81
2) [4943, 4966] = -2.4 angstrom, 1.83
